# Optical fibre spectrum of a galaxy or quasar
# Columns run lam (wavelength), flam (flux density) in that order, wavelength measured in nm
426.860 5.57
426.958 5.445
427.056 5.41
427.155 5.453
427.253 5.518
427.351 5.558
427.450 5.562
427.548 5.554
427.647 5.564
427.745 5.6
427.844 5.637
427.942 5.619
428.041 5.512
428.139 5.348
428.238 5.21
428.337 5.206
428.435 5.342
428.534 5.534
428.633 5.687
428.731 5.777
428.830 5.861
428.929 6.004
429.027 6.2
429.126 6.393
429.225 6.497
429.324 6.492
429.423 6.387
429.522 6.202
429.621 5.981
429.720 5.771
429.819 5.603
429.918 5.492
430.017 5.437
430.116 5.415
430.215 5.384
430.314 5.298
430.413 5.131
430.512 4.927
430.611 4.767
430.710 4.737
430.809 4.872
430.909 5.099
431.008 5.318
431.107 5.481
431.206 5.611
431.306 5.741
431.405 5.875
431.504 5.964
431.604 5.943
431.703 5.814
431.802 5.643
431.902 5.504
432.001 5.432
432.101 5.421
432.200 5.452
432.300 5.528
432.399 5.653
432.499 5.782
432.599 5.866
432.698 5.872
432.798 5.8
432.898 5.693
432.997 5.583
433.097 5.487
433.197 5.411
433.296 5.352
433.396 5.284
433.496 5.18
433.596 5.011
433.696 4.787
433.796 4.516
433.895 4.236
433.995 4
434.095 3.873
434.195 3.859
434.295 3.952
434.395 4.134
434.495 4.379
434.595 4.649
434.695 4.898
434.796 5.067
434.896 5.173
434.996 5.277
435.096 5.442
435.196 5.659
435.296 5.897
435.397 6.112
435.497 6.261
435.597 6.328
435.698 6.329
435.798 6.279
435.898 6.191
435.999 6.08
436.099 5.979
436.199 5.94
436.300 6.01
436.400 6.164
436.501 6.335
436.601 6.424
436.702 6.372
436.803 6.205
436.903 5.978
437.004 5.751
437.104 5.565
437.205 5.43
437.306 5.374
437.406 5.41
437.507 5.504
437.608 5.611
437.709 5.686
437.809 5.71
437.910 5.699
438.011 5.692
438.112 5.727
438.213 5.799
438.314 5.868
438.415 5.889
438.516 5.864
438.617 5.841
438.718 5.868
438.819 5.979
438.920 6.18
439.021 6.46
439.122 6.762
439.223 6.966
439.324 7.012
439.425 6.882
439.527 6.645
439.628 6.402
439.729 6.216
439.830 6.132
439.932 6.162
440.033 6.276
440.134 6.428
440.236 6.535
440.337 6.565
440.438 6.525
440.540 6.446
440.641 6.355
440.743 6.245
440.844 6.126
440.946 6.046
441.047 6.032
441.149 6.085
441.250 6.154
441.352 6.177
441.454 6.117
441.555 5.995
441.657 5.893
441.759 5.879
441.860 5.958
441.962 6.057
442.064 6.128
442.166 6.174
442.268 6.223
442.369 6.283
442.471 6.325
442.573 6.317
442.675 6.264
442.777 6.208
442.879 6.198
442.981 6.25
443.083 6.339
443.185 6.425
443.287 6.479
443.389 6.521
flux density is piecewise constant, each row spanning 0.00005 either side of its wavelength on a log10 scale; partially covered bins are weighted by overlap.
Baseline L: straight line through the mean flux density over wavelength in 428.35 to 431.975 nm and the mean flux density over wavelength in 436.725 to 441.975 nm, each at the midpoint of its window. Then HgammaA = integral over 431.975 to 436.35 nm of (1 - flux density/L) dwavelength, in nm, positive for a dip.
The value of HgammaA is 0.37 nm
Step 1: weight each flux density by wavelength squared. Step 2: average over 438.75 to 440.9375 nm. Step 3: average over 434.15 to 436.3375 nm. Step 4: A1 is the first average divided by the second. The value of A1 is 1.20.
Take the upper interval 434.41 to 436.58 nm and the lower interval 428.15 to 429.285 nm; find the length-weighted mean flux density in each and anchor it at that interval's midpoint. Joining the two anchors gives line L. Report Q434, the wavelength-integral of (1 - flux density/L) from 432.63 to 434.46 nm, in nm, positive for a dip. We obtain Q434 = 0.27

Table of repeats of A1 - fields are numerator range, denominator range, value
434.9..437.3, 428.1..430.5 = 1.08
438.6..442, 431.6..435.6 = 1.24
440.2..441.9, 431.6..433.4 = 1.15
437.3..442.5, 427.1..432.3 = 1.15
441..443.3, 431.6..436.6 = 1.18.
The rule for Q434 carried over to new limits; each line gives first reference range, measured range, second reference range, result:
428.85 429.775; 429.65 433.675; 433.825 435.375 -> 0.04 nm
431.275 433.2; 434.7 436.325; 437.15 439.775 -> 0.00 nm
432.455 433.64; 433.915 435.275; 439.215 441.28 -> 0.25 nm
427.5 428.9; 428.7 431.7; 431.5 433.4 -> -0.04 nm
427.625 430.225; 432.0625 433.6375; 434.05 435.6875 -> -0.06 nm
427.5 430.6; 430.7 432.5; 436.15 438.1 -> 0.06 nm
